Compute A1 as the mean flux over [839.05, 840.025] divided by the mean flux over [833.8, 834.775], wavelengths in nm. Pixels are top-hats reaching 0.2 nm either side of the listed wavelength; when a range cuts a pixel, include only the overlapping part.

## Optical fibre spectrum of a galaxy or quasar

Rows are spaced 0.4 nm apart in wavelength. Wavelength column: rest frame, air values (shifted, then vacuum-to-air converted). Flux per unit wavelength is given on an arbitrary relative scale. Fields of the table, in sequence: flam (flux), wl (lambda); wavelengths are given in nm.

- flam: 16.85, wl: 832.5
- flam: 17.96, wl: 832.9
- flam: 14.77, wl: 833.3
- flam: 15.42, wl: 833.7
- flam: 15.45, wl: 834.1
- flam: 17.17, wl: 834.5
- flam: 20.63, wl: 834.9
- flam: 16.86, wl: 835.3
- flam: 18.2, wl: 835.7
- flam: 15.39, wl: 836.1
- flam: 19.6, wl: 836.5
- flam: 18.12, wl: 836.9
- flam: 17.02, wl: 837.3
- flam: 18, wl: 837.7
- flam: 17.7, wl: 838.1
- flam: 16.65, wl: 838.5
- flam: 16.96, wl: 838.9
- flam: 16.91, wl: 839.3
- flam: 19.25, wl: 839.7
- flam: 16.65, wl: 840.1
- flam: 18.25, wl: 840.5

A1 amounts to 1.1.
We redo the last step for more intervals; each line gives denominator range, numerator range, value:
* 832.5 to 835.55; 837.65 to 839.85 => 1.04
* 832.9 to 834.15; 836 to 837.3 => 1.14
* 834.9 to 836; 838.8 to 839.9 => 0.99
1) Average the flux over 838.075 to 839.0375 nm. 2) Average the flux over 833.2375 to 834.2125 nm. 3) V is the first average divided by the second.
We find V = 1.11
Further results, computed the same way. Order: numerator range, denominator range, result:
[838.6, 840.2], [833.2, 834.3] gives 1.14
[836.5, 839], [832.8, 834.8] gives 1.08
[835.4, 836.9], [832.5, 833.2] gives 1.03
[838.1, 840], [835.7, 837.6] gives 0.99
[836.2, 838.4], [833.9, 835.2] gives 1.01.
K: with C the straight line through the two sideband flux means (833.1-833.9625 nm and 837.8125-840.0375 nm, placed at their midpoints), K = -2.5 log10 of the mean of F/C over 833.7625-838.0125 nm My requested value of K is -0.093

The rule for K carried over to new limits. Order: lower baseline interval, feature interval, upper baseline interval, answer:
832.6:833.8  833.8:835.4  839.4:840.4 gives -0.06 mag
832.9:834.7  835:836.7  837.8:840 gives -0.07 mag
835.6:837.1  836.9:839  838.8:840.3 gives 0.02 mag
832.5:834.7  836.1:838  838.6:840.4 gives -0.06 mag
